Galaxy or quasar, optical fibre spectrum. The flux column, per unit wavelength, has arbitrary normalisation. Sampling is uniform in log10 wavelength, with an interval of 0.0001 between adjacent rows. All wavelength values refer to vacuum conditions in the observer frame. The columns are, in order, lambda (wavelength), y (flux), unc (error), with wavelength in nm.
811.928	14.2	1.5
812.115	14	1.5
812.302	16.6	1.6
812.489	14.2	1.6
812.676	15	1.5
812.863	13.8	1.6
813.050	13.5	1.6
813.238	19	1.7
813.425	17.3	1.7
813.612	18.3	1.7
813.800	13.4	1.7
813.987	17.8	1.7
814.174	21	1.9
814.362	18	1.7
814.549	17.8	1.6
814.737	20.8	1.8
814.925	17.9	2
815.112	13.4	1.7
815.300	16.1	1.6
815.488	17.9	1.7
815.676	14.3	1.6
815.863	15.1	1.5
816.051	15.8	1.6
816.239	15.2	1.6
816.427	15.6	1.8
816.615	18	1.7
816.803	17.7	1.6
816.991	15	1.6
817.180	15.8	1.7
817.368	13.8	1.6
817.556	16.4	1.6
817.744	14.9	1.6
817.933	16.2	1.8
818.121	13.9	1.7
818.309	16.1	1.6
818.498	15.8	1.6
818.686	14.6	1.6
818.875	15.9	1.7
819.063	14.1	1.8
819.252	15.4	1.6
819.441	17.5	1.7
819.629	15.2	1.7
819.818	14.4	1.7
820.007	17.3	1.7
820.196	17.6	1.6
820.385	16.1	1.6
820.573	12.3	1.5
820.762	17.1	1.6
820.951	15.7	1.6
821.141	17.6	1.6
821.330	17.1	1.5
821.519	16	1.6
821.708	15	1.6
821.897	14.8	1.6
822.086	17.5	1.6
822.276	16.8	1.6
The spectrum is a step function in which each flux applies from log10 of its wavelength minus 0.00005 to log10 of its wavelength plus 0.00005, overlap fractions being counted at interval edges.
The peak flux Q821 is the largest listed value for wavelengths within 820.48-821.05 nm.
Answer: 17.1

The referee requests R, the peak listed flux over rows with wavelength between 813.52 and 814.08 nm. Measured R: 18.3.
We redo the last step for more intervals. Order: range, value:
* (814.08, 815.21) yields 21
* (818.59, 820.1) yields 17.5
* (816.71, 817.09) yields 17.7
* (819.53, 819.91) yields 15.2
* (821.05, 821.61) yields 17.6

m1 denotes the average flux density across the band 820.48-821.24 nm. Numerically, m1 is 15.7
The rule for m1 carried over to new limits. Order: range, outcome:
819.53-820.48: 16.1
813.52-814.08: 16.5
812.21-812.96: 14.9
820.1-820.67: 15.4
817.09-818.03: 15.4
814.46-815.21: 17.5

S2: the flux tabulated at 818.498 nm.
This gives 15.8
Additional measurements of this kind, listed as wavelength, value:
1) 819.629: 15.2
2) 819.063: 14.1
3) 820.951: 15.7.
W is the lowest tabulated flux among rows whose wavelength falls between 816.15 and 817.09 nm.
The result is 15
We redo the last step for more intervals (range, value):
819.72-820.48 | 14.4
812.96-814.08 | 13.4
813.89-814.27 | 17.8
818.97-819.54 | 14.1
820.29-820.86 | 12.3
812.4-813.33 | 13.5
